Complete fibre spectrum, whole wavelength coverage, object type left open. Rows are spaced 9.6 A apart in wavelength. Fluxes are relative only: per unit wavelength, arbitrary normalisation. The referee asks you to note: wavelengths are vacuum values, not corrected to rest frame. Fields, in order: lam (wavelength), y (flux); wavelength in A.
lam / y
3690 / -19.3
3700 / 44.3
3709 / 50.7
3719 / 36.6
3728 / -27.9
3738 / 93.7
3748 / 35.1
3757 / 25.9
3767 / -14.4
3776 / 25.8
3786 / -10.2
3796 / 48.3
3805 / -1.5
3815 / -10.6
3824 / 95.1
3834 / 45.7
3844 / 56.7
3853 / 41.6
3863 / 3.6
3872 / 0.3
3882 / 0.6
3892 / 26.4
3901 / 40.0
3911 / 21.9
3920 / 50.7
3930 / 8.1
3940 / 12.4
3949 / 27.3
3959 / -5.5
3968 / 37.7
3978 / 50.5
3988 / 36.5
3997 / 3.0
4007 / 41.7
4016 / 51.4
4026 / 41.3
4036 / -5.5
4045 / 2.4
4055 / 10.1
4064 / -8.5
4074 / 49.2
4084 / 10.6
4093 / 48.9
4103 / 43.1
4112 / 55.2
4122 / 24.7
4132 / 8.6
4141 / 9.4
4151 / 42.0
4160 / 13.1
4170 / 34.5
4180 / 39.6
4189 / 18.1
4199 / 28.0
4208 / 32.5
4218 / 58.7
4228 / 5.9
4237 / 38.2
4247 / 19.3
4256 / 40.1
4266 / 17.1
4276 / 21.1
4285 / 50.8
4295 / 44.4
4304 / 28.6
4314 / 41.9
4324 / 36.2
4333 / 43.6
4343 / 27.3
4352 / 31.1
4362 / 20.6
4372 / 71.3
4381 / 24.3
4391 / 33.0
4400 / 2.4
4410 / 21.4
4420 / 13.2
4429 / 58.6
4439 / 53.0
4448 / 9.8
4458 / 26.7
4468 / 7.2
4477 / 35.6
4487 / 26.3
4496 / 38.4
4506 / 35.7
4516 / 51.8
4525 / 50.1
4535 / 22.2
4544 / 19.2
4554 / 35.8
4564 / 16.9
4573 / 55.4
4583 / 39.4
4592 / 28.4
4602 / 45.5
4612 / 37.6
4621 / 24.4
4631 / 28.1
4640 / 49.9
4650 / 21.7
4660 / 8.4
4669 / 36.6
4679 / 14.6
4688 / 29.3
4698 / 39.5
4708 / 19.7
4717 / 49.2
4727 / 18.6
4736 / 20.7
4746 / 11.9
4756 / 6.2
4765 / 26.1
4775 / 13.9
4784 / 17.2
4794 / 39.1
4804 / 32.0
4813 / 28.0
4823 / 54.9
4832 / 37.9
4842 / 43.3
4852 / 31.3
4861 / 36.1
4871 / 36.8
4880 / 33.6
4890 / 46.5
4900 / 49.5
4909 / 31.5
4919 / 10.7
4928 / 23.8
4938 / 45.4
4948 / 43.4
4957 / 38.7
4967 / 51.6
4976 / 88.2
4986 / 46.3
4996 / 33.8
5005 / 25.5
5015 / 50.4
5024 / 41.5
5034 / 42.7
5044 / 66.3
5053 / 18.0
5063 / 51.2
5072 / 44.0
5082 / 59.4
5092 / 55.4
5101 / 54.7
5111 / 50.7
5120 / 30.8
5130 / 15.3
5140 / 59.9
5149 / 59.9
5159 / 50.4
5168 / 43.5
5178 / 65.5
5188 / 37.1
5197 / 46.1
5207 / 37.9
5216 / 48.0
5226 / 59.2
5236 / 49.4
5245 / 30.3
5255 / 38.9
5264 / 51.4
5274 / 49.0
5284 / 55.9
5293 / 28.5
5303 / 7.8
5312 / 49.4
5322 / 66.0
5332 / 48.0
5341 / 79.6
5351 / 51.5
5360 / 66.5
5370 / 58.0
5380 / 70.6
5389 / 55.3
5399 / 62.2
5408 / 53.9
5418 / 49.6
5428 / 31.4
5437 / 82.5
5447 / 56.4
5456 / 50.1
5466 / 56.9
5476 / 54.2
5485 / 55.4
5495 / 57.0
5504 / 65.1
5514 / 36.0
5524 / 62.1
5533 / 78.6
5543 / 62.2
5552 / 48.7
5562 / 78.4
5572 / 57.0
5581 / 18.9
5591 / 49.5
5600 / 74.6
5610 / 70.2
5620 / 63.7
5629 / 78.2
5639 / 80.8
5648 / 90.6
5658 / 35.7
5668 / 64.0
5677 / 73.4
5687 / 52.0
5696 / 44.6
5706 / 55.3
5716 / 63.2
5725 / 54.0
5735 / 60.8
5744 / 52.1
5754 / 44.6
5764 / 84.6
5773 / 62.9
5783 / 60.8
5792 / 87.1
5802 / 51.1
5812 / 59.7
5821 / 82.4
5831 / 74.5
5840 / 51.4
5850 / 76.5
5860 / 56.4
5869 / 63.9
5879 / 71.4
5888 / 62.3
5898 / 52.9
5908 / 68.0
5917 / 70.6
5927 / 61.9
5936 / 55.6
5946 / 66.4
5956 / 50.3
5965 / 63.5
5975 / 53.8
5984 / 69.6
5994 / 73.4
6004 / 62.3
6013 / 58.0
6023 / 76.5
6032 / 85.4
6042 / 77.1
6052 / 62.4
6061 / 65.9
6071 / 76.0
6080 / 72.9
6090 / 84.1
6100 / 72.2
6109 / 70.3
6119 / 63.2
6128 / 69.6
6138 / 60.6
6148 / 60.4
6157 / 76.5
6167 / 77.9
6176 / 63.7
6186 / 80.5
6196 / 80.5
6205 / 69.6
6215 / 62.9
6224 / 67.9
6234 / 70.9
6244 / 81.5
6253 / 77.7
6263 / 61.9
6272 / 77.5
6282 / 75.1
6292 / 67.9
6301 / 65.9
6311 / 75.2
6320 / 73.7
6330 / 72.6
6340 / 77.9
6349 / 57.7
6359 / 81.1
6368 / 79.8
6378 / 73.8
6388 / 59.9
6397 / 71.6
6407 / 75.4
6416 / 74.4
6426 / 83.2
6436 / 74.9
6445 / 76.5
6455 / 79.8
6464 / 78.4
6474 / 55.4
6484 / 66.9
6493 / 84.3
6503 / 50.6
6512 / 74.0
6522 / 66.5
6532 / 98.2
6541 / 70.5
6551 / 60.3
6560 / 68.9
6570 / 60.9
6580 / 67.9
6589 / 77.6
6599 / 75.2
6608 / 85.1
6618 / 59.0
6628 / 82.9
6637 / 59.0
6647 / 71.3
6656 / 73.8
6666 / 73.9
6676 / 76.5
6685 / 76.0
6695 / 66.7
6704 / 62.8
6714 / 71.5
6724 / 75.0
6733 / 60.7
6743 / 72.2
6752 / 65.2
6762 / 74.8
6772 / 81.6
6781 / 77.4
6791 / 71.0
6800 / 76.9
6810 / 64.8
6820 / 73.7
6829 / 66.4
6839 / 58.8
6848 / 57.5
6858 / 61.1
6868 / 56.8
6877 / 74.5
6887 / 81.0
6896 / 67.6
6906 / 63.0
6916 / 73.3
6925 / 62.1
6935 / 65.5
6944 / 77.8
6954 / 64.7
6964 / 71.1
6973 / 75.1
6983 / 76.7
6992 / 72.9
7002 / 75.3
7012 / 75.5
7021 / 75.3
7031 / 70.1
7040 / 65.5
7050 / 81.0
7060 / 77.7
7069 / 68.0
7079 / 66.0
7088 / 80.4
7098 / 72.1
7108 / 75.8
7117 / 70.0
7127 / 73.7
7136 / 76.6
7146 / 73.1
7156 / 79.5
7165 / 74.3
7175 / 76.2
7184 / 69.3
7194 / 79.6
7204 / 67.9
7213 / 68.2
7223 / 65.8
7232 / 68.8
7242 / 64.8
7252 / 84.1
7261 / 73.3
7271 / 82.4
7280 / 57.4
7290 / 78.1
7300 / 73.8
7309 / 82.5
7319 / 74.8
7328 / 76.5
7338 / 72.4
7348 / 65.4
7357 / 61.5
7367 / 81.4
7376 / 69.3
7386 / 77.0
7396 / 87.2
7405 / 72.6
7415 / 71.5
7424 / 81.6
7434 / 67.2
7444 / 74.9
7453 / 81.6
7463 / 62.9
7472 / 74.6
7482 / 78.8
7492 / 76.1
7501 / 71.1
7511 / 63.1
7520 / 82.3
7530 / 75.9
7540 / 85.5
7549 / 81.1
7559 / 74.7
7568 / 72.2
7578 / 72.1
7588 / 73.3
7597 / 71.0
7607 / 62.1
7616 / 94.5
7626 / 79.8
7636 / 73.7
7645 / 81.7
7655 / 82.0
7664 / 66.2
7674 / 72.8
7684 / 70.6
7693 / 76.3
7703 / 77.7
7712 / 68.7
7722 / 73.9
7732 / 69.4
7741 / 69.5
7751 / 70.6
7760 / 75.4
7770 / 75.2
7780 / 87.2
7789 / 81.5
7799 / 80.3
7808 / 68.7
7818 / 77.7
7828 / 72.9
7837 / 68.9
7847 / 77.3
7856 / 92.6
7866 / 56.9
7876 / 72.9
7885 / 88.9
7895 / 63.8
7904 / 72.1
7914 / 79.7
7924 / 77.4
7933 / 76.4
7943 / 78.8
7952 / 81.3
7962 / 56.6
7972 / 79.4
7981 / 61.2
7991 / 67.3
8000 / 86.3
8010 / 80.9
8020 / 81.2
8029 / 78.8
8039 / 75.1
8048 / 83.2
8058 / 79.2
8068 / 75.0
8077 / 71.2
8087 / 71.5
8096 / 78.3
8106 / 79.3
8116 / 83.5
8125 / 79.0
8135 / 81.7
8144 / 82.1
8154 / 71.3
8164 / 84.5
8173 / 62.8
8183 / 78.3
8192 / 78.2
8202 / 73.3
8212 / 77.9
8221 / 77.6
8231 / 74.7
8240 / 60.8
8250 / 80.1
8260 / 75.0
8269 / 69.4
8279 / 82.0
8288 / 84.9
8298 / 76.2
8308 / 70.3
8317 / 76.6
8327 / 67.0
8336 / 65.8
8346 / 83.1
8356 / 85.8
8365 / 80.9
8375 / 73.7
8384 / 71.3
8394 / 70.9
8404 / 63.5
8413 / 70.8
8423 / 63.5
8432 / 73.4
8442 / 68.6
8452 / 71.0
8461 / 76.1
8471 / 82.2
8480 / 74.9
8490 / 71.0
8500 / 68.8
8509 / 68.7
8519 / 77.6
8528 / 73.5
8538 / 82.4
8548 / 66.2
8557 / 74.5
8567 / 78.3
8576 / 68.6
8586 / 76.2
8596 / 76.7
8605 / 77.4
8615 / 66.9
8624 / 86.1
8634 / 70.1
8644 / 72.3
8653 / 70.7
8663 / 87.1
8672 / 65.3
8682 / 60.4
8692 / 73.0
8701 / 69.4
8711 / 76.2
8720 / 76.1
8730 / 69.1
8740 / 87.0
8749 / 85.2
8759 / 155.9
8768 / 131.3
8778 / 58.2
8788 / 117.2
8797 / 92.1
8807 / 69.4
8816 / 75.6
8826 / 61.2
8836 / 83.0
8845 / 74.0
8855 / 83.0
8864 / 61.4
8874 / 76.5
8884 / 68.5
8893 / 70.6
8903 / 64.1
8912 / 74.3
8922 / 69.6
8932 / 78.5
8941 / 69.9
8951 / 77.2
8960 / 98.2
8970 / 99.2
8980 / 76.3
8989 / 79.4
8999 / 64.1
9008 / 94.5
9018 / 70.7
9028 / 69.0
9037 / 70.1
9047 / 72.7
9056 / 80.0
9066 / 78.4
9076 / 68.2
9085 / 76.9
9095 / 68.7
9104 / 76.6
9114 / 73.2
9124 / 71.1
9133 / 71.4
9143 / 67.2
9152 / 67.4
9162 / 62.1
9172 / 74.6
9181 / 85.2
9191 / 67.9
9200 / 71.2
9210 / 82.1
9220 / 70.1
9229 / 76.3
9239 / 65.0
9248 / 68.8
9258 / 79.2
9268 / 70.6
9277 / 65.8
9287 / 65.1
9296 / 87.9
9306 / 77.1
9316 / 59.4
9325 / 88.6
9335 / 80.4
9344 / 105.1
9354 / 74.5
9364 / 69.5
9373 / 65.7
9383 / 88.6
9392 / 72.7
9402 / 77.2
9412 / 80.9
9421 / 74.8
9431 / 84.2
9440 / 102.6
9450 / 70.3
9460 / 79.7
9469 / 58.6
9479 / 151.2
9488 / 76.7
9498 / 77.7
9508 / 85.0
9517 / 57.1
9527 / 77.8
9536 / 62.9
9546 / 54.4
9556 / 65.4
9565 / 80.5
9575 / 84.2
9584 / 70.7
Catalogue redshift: 0.33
